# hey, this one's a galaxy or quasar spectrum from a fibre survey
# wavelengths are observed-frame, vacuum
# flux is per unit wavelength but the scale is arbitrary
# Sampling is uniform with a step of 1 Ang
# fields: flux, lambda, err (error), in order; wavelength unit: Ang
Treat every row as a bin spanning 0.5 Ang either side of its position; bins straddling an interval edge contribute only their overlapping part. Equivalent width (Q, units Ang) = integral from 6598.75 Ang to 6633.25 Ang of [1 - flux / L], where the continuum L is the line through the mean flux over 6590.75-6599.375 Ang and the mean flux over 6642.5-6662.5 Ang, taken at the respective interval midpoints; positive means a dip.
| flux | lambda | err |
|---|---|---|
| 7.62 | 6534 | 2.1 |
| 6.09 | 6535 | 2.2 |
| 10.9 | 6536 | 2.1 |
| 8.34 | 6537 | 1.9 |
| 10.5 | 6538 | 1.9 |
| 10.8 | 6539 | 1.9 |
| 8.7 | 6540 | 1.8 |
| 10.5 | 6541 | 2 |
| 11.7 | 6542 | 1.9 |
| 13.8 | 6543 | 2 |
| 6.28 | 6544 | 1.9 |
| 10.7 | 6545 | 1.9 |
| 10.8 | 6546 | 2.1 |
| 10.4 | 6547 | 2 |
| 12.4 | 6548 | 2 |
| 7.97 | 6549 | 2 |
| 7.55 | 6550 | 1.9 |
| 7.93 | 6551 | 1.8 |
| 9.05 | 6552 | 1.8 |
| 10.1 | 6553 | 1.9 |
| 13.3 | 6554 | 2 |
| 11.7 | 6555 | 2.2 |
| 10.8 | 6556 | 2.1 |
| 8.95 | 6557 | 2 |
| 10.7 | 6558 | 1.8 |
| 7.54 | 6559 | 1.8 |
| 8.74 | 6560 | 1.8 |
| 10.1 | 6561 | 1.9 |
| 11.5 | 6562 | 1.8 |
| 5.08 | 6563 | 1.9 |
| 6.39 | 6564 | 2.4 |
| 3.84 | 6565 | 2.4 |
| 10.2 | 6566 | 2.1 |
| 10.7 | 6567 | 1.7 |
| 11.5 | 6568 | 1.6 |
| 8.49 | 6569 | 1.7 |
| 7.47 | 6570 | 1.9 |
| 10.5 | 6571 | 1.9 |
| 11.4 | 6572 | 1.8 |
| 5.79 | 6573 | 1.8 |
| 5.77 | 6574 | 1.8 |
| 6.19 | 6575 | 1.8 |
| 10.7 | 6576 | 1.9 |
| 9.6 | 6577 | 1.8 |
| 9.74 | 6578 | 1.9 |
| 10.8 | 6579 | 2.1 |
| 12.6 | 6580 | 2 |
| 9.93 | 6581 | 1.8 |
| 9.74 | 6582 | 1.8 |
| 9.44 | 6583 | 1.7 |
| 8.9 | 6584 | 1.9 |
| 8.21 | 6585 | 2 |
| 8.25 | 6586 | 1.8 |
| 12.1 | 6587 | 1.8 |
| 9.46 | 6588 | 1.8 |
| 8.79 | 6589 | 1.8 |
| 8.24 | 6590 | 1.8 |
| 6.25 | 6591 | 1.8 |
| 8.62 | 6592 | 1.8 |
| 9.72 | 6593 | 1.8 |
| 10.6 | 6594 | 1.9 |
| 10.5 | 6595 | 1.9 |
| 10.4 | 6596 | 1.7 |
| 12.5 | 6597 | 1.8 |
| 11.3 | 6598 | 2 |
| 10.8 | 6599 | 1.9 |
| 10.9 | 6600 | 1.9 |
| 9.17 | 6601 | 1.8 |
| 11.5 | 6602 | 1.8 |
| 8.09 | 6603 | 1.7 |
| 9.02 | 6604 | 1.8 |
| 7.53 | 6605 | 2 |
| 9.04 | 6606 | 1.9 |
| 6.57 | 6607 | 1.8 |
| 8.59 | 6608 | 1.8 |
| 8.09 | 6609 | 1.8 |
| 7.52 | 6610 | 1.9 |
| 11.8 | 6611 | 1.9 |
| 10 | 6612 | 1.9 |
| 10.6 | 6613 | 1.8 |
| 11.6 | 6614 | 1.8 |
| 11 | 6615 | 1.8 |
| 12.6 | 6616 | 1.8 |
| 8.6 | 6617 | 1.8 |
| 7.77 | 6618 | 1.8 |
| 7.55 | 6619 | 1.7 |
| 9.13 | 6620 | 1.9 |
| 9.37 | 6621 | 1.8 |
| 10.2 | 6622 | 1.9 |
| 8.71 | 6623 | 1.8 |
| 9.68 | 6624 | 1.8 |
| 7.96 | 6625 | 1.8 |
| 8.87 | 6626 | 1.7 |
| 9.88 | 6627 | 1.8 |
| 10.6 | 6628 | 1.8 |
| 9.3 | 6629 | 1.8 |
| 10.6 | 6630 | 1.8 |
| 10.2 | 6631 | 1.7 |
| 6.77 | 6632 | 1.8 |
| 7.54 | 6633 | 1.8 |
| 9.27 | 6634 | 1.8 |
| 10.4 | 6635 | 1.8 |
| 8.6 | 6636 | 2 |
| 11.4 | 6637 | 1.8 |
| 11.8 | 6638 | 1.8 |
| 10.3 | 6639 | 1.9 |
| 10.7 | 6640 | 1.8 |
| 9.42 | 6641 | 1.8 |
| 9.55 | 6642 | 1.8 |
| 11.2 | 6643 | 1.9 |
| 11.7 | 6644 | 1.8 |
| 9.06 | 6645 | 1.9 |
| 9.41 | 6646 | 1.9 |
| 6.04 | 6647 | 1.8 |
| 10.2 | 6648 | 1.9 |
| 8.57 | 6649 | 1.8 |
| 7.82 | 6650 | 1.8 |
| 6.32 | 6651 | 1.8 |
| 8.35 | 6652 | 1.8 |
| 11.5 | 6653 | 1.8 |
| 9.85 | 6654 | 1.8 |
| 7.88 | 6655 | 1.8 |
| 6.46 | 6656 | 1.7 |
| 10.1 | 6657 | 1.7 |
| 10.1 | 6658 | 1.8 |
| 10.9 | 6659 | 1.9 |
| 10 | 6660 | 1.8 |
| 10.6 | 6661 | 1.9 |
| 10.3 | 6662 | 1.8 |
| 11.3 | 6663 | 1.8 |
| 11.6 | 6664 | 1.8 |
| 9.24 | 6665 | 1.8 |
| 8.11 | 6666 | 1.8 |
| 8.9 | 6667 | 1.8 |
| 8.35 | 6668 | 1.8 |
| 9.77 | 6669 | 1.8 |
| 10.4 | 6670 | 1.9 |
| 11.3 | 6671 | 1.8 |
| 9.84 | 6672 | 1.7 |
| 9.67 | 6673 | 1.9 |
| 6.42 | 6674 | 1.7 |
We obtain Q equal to 1.8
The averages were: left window 10.2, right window 9.32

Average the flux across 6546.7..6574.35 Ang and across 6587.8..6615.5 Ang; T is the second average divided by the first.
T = 1.0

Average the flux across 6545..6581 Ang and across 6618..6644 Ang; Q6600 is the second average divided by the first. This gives 1.0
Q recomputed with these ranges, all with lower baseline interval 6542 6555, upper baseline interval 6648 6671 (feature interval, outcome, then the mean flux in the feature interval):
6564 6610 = 3.1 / 9.23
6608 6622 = 0.1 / 9.64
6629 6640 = -0.1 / 9.72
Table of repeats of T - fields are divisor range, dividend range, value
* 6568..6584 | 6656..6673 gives 1.07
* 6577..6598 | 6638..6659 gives 0.95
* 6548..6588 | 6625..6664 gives 1.03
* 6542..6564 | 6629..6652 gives 0.96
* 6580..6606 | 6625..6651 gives 0.98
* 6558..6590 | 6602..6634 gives 1.02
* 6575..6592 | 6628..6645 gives 1.05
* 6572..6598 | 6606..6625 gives 1.00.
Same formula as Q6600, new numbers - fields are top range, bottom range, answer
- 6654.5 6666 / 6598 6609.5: 1.07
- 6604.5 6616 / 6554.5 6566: 1.08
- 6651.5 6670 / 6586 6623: 1.01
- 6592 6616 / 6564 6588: 1.08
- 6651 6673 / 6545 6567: 1.03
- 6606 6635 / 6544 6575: 1.02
